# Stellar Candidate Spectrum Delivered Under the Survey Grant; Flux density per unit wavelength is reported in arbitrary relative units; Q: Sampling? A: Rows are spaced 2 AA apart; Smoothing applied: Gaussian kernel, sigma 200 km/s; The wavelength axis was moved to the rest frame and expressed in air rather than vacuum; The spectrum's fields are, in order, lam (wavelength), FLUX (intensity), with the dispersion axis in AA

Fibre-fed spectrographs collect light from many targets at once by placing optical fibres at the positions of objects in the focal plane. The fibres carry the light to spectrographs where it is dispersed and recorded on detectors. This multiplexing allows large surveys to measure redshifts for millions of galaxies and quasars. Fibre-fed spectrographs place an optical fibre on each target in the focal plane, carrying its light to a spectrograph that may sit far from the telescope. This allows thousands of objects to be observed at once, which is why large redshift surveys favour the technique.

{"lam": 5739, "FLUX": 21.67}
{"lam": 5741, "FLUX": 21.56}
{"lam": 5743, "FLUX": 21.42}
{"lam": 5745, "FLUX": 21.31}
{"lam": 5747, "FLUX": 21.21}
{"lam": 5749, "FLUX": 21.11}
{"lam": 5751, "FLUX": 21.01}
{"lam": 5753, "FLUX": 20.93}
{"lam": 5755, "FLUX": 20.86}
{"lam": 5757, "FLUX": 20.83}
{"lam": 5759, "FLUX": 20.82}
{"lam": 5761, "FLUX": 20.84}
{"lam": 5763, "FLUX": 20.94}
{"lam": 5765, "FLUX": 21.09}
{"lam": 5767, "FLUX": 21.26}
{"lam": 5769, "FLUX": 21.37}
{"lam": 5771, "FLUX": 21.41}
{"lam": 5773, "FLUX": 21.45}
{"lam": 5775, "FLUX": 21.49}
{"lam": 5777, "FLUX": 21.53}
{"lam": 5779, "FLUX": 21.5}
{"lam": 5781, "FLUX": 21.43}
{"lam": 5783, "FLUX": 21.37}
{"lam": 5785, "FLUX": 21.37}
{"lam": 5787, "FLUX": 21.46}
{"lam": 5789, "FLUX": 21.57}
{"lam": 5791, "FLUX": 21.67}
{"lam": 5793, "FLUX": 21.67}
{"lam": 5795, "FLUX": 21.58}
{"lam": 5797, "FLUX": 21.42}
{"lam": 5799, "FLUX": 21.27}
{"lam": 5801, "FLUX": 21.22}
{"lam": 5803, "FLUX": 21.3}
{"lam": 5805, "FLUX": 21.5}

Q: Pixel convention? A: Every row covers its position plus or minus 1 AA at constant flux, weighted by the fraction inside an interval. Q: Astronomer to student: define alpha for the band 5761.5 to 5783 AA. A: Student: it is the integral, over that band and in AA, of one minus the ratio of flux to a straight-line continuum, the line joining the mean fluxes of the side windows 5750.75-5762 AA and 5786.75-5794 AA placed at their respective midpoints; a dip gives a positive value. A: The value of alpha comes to -0.12 AA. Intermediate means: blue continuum 20.9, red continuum 21.6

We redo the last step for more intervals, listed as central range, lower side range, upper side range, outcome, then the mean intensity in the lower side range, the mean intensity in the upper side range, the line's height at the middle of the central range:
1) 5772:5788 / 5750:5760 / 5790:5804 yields -0.2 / 20.9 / 21.4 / 21.2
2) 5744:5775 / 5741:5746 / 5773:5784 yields 0.5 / 21.4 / 21.5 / 21.4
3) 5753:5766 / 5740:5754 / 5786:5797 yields 0.3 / 21.2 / 21.6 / 21.3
